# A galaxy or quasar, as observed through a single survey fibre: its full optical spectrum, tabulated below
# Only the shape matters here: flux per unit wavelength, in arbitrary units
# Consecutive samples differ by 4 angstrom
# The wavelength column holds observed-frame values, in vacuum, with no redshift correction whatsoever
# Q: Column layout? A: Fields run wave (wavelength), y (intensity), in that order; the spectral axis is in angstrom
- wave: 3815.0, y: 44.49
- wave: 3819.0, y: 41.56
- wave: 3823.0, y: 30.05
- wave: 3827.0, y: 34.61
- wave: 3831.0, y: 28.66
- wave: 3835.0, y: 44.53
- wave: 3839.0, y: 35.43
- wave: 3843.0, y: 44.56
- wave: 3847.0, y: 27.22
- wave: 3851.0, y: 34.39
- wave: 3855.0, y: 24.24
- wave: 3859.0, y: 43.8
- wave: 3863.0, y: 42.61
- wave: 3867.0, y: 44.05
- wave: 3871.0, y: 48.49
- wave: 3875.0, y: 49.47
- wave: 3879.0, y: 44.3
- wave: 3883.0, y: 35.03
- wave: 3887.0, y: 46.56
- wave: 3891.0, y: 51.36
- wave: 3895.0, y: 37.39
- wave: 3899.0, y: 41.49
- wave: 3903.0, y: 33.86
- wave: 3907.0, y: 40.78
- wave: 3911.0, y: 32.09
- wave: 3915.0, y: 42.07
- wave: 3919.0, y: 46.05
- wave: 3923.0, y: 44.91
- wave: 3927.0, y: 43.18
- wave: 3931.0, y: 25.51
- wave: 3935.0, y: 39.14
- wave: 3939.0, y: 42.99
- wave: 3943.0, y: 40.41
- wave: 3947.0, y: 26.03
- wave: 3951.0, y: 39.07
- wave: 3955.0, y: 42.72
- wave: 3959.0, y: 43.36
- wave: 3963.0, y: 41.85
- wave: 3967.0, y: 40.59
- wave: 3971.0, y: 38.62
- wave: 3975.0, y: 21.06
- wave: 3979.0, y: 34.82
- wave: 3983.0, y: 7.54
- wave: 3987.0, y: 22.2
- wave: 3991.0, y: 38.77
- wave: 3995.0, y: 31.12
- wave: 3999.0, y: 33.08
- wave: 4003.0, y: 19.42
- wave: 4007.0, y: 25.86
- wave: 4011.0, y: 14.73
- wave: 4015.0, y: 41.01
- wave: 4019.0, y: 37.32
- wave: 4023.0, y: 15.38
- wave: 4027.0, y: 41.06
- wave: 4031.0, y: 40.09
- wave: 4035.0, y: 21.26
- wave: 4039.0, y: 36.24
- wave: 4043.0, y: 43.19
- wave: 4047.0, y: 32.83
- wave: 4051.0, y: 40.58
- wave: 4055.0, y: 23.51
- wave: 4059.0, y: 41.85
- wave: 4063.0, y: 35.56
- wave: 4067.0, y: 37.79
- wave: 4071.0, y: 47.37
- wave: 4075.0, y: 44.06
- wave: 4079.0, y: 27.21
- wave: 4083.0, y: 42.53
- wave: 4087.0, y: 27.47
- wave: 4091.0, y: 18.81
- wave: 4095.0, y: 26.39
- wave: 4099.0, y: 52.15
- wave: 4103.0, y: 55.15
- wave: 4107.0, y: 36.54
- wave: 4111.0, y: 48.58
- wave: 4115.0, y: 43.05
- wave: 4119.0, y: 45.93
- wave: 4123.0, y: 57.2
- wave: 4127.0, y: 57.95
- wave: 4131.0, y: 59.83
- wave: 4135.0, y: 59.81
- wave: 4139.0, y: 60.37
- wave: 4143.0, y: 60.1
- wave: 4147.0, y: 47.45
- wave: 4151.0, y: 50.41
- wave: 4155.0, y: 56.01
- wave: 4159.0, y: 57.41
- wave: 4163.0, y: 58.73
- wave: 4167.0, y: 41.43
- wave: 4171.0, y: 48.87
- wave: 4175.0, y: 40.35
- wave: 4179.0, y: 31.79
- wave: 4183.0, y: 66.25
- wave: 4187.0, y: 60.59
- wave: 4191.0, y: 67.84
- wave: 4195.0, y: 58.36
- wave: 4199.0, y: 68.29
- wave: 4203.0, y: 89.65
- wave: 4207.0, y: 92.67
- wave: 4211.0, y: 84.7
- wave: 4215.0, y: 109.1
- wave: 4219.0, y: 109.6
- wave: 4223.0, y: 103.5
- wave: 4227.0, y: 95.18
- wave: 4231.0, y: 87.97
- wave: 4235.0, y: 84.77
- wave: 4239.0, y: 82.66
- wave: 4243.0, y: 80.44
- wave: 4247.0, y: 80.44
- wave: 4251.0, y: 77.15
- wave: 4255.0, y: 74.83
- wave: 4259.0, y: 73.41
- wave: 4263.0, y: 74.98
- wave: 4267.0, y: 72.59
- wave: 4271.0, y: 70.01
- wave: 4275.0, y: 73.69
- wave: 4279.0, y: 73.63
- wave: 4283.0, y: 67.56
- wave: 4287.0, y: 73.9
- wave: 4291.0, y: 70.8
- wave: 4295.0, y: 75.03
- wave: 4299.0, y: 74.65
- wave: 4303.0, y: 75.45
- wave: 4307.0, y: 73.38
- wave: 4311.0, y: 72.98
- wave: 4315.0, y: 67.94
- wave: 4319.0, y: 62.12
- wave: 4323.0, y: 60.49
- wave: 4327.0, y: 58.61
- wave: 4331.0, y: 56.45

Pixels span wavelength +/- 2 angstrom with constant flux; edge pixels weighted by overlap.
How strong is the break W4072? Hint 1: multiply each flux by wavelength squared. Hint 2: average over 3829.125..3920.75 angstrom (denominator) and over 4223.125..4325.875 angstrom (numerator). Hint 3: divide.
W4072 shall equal 2.3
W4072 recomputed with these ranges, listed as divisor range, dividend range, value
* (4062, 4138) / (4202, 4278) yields 2.07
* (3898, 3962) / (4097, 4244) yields 1.89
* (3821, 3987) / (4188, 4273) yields 2.57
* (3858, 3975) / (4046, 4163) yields 1.22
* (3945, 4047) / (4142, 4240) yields 2.43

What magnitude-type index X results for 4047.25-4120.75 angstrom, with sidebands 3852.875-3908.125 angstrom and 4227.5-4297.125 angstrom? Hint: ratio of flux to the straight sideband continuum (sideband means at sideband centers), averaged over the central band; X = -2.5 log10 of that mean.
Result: 0.49 mag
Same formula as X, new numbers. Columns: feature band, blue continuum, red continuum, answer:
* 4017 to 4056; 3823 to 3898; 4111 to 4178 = 0.38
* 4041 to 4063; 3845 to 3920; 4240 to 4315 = 0.45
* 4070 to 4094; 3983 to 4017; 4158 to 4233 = 0.33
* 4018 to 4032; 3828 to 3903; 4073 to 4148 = 0.32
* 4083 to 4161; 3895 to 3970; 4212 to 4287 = 0.33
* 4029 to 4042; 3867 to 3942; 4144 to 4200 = 0.38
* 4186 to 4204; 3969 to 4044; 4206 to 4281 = 0.07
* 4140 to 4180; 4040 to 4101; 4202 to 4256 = 0.30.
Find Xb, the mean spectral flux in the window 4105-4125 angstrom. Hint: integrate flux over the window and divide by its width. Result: 46.3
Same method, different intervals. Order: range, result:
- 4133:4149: 56.9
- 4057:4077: 41.3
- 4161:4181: 44.2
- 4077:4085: 34.9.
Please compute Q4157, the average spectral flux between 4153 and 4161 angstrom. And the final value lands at 56.7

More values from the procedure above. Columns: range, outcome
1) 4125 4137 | 59.2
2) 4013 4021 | 39.2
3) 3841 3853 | 35.4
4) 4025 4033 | 40.6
